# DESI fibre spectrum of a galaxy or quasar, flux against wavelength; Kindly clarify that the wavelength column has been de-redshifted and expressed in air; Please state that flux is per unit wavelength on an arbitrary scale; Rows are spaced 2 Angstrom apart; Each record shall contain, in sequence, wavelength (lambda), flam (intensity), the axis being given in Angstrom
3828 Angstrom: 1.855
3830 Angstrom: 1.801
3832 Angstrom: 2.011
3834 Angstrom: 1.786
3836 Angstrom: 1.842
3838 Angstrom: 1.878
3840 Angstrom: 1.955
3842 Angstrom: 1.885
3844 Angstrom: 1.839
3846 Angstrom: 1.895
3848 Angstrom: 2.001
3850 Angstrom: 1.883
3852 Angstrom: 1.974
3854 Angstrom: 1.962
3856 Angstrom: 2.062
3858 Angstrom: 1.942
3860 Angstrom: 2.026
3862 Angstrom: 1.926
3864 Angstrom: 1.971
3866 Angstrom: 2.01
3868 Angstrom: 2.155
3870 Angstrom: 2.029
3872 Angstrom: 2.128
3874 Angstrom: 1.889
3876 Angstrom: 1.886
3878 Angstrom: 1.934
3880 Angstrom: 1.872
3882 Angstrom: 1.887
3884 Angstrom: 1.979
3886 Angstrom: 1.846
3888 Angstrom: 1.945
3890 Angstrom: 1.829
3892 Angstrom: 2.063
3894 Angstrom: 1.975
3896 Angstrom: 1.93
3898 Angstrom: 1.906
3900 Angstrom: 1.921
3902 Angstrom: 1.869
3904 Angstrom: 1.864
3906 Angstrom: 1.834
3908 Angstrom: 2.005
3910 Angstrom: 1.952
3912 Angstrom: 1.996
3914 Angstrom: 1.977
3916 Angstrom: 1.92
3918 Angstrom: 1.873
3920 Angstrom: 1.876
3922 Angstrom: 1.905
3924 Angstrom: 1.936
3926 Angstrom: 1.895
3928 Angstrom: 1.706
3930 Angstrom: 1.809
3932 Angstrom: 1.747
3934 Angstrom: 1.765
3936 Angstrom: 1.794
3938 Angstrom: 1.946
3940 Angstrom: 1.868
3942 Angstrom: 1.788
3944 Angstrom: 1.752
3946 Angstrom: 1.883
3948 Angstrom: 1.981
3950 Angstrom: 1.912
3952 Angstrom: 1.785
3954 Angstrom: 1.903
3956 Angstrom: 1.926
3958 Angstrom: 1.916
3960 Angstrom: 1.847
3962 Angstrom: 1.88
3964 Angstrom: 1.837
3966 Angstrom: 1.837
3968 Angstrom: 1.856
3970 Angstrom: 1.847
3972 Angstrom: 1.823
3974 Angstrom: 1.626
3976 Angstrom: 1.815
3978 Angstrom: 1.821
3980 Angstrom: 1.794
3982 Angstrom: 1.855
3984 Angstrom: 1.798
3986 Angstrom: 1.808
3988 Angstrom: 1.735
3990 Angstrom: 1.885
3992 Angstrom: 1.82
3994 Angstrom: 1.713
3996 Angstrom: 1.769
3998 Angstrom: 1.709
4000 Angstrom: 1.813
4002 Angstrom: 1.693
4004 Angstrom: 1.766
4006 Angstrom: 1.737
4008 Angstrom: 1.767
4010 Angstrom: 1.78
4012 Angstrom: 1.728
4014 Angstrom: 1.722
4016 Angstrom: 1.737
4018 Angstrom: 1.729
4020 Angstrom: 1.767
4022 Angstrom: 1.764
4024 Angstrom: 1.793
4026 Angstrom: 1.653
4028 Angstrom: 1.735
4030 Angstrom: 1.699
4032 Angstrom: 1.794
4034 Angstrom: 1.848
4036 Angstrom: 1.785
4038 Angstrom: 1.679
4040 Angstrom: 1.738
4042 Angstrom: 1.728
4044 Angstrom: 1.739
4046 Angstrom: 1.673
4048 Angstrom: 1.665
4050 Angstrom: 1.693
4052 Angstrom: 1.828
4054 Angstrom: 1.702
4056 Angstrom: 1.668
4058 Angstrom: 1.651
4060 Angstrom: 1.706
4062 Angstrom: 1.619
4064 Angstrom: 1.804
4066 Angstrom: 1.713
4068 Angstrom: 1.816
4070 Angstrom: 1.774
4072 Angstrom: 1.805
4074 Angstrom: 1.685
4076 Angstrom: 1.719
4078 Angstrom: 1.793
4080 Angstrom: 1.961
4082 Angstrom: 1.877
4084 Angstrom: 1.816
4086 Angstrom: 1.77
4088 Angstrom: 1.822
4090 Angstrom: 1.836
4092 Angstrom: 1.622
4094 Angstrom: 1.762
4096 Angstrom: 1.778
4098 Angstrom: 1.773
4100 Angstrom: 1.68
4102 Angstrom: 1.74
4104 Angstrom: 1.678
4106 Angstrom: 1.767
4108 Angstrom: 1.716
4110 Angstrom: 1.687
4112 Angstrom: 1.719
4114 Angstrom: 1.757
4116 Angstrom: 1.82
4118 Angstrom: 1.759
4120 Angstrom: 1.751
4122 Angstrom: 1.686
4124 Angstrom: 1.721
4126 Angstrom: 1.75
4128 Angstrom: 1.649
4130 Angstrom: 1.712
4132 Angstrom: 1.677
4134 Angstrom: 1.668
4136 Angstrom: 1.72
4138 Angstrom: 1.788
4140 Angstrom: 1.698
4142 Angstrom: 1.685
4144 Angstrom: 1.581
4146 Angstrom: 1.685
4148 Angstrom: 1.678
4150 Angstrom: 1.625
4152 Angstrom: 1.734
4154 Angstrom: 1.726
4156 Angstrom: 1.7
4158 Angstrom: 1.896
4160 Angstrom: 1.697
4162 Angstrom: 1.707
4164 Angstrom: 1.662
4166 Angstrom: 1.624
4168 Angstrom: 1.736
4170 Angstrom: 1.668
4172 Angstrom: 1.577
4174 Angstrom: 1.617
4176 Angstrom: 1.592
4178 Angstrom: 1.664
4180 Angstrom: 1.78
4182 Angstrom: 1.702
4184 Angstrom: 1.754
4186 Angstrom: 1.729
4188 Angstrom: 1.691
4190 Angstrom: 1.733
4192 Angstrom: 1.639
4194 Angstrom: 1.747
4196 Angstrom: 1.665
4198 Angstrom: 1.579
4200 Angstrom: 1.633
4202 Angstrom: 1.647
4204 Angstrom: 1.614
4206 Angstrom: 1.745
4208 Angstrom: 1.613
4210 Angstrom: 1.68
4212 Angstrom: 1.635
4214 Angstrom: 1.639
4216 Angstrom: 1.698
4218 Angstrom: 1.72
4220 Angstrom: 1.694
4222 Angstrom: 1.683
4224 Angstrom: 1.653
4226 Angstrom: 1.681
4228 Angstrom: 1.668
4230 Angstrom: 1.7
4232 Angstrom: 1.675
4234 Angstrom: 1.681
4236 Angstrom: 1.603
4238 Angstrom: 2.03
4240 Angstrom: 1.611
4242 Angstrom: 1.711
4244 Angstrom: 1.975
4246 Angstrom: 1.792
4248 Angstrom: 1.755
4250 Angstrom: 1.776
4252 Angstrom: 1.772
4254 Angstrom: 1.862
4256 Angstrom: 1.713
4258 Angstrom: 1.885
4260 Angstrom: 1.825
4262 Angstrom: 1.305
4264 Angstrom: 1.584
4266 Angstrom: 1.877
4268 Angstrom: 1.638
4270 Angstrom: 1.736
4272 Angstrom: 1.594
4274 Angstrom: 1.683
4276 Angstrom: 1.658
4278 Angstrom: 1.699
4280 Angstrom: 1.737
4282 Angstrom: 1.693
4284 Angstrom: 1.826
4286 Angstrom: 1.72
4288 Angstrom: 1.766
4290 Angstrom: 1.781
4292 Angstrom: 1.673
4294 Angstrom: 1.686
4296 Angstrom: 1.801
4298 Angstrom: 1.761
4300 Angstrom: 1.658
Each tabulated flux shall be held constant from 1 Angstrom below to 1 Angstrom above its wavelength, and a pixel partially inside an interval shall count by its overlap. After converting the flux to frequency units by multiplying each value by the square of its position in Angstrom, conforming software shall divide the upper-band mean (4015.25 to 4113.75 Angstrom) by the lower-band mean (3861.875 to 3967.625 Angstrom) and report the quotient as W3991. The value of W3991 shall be 0.99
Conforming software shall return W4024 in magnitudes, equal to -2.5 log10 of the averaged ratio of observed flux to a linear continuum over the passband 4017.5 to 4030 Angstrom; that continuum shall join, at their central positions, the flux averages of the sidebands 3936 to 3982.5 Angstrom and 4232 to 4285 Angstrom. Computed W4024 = 0.051 mag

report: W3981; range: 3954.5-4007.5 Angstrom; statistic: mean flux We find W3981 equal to 1.81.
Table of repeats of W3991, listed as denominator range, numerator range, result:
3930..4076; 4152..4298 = 1.07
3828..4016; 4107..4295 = 1.04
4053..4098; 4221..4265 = 1.06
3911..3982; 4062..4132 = 1.02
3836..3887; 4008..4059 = 0.97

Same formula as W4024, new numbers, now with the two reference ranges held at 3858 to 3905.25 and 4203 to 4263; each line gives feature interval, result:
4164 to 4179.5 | 0.069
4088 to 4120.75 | 0.035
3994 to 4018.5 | 0.072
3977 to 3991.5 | 0.039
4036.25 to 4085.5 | 0.051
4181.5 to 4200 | 0.033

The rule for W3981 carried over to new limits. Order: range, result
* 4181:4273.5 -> 1.7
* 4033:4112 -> 1.75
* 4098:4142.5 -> 1.72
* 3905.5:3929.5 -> 1.91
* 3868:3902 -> 1.94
